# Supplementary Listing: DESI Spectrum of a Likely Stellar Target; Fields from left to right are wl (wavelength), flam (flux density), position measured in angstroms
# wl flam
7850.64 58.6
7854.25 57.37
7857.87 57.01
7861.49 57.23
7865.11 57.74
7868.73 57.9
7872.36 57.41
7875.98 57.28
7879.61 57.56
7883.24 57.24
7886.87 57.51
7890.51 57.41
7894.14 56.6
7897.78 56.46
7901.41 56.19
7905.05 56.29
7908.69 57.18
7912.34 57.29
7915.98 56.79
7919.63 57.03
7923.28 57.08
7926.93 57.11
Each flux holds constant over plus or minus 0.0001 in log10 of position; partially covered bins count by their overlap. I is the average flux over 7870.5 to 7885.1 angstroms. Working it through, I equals 57.4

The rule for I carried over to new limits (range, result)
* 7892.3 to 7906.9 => 56.4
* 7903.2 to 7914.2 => 56.9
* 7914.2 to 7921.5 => 56.9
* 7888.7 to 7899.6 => 56.9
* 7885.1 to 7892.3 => 57.4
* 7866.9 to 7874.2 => 57.7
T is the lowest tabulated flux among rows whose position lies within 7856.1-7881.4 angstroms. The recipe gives 57.01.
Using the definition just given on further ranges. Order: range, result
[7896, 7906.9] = 56.19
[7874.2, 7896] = 56.6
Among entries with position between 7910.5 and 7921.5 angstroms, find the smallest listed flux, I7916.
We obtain 56.79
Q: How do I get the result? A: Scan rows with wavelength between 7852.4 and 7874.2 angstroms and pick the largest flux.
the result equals 57.9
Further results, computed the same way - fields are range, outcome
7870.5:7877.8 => 57.41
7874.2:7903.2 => 57.56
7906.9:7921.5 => 57.29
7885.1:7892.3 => 57.51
